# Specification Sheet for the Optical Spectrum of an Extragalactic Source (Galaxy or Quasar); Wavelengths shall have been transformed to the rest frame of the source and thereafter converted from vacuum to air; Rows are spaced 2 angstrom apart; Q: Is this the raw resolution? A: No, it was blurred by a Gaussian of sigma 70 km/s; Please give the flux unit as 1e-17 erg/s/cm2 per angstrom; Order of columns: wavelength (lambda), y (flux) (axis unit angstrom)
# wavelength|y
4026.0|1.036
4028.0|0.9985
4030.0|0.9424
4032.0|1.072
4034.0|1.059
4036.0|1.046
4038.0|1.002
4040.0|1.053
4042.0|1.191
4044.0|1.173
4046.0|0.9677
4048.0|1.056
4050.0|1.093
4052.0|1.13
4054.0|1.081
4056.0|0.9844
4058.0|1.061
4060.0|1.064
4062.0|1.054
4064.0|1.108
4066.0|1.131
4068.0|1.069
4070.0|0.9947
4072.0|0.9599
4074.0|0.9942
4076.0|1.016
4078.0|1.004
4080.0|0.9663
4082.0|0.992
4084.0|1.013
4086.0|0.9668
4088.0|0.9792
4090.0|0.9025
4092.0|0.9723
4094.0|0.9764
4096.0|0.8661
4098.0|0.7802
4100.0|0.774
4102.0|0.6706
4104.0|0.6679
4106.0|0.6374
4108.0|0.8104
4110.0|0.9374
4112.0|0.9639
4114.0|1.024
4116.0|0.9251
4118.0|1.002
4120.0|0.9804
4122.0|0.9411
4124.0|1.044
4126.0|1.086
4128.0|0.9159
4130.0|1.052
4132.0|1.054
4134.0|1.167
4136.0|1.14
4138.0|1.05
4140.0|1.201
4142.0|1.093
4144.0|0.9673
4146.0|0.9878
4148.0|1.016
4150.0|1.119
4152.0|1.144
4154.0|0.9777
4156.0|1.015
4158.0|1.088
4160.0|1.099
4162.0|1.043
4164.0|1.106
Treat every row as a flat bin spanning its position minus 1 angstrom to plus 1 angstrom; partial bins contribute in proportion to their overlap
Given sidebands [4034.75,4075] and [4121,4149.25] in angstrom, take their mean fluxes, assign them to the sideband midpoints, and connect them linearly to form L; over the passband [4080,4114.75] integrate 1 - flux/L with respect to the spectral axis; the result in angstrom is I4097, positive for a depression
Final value 5.8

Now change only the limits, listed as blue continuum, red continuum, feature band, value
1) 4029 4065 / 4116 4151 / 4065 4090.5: 1.3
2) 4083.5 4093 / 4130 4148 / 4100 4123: 3.5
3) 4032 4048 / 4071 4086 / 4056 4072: -0.6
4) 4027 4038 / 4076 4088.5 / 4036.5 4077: -2.1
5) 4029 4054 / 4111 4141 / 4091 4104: 2.7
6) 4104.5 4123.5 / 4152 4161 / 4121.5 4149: -2.0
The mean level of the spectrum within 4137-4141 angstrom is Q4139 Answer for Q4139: 1.13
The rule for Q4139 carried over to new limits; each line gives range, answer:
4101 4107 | 0.659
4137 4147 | 1.06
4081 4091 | 0.971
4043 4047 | 1.07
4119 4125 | 0.989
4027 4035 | 1.02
